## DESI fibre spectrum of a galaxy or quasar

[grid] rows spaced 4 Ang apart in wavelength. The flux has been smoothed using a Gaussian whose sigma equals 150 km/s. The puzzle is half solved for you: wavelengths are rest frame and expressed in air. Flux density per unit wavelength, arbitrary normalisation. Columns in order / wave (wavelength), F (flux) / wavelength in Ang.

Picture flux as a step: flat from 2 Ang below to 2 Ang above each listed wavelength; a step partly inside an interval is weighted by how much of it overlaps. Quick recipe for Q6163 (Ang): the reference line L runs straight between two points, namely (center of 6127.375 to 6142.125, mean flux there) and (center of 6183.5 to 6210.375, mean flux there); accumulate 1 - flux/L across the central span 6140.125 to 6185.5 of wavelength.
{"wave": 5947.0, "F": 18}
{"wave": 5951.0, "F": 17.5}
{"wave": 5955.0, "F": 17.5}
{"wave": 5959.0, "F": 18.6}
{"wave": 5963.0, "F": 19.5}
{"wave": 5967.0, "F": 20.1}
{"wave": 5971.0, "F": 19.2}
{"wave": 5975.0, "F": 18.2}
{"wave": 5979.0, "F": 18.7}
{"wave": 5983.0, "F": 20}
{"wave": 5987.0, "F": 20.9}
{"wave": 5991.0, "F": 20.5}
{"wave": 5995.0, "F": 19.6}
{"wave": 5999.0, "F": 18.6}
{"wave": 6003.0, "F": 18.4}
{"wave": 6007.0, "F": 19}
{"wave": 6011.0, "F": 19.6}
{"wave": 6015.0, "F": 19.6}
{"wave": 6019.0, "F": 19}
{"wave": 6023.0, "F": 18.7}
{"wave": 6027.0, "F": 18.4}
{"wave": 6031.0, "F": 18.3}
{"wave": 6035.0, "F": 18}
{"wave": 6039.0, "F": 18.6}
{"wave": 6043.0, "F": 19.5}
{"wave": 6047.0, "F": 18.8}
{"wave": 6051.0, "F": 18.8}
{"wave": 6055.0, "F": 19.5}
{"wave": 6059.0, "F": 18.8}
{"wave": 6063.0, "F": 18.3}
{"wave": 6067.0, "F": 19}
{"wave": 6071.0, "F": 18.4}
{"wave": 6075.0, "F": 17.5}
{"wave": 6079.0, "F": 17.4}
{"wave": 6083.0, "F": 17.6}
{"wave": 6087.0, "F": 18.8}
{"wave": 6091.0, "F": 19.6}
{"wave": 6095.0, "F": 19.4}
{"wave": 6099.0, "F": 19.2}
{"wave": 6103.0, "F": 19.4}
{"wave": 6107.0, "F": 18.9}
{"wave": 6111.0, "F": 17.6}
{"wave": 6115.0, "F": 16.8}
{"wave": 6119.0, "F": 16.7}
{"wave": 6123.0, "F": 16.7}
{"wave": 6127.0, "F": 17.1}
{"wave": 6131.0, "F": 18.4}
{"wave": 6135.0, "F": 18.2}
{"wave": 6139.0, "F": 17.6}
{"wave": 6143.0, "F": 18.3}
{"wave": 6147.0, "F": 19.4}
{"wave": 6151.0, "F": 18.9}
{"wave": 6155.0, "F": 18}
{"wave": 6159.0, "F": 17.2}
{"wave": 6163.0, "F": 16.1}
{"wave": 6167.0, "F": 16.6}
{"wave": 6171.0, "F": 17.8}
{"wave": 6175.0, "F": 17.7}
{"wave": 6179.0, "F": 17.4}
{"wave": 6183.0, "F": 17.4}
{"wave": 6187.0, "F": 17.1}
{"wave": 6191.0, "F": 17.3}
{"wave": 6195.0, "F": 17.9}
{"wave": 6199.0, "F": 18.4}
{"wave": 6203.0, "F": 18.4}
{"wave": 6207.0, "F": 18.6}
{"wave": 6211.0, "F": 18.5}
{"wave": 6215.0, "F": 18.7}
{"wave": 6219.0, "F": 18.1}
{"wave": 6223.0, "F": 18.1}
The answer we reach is 0.7 Ang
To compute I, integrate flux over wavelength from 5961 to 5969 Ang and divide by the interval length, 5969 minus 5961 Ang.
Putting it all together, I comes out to 19.8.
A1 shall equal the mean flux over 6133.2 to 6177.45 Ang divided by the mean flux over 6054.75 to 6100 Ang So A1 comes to 0.96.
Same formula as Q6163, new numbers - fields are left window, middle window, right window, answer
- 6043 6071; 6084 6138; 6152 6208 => 0.34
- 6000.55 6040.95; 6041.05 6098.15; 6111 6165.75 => -1.22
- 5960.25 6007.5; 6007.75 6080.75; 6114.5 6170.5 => 0.09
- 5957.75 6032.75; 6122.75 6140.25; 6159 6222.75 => 0.47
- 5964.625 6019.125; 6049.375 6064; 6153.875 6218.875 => -0.04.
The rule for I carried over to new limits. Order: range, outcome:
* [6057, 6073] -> 18.6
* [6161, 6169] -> 16.4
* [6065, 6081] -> 18.1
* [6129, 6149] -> 18.4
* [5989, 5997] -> 20.1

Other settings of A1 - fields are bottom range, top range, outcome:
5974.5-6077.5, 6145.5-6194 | 0.93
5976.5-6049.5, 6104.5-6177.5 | 0.92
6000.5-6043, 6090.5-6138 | 0.96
